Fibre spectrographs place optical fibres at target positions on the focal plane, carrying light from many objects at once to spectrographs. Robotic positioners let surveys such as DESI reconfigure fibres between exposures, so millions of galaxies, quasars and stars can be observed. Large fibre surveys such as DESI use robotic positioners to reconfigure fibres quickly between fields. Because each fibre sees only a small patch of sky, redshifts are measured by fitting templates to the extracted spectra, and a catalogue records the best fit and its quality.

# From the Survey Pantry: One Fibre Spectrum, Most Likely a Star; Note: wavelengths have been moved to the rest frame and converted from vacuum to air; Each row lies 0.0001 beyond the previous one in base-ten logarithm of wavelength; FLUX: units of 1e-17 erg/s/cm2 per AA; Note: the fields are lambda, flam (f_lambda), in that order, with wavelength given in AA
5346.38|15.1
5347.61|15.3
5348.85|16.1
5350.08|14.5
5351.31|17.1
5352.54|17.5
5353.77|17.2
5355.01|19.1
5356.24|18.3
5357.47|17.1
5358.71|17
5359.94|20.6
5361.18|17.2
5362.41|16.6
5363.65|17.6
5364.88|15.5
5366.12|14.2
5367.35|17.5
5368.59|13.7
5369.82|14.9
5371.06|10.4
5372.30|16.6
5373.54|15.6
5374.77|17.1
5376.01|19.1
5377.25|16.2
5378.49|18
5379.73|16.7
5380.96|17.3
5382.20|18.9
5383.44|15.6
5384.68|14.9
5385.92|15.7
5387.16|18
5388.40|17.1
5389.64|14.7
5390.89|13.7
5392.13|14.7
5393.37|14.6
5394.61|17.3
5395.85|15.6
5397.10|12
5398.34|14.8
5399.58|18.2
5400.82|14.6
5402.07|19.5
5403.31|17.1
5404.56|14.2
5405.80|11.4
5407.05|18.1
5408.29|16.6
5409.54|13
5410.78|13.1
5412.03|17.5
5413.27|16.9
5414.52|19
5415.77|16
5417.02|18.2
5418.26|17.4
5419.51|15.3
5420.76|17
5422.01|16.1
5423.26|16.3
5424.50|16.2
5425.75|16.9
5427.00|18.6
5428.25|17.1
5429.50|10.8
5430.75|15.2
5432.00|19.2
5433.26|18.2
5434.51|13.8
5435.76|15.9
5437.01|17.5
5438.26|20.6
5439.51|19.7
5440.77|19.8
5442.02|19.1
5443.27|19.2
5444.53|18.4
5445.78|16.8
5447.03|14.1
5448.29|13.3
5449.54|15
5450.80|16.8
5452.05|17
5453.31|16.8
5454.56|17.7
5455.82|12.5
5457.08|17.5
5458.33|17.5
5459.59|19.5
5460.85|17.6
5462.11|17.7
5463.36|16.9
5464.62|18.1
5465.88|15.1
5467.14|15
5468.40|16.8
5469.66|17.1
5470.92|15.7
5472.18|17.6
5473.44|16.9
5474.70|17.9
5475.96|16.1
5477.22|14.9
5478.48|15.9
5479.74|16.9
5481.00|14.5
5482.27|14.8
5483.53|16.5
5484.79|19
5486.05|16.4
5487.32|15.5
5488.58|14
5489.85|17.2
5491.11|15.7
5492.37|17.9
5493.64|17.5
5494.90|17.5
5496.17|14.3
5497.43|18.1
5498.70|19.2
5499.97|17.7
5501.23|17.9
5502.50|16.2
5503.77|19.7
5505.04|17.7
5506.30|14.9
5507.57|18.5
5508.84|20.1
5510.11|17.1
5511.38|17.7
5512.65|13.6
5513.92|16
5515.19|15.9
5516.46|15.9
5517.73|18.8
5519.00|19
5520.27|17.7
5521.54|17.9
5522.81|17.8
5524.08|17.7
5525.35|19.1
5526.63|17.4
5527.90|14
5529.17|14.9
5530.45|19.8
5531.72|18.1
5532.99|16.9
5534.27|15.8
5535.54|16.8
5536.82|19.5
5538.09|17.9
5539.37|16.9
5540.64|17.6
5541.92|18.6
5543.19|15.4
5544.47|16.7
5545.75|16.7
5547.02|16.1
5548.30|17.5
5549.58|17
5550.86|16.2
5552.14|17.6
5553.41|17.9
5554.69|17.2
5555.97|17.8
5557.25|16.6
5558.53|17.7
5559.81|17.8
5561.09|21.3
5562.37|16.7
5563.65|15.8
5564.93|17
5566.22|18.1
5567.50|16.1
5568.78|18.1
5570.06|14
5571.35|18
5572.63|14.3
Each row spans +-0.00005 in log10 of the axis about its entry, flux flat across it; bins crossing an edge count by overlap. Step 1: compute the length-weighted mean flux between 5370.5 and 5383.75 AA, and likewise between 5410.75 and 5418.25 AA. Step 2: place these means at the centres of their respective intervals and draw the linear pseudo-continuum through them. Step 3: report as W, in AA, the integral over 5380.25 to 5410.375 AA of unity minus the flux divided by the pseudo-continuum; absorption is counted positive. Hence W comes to 1.99 AA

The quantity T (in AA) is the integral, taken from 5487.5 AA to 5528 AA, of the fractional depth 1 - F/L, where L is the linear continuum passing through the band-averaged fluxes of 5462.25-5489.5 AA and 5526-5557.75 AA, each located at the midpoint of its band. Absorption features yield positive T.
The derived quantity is -1.3 AA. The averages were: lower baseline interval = 16.3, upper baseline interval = 17.1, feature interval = 17.2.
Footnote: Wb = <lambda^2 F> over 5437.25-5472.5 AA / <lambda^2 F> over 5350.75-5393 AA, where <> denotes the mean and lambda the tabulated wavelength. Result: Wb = 1.07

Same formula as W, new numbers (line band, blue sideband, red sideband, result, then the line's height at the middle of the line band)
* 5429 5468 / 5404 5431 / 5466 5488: -1.77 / 16.1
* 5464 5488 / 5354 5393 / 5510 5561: 0.82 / 16.9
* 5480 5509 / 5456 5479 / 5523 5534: 0.07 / 17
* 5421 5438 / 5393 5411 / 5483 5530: -0.59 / 15.8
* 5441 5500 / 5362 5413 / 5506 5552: -0.25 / 16.6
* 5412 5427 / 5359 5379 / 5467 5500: -0.49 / 16.4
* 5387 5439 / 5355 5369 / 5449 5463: 2.45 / 16.9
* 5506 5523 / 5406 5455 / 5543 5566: -0.18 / 17.1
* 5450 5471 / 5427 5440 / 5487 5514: 0.17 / 16.9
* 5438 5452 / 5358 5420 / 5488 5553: -0.73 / 16.6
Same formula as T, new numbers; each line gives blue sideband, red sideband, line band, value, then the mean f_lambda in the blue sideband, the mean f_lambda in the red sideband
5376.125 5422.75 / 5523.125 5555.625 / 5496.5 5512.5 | -0.7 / 16.1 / 17.2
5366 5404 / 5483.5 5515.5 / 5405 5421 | 0.1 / 16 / 17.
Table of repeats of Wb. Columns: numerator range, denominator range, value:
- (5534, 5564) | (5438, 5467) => 1.05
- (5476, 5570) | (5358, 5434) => 1.11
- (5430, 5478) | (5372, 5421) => 1.07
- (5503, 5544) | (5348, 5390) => 1.11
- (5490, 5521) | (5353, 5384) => 1.09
